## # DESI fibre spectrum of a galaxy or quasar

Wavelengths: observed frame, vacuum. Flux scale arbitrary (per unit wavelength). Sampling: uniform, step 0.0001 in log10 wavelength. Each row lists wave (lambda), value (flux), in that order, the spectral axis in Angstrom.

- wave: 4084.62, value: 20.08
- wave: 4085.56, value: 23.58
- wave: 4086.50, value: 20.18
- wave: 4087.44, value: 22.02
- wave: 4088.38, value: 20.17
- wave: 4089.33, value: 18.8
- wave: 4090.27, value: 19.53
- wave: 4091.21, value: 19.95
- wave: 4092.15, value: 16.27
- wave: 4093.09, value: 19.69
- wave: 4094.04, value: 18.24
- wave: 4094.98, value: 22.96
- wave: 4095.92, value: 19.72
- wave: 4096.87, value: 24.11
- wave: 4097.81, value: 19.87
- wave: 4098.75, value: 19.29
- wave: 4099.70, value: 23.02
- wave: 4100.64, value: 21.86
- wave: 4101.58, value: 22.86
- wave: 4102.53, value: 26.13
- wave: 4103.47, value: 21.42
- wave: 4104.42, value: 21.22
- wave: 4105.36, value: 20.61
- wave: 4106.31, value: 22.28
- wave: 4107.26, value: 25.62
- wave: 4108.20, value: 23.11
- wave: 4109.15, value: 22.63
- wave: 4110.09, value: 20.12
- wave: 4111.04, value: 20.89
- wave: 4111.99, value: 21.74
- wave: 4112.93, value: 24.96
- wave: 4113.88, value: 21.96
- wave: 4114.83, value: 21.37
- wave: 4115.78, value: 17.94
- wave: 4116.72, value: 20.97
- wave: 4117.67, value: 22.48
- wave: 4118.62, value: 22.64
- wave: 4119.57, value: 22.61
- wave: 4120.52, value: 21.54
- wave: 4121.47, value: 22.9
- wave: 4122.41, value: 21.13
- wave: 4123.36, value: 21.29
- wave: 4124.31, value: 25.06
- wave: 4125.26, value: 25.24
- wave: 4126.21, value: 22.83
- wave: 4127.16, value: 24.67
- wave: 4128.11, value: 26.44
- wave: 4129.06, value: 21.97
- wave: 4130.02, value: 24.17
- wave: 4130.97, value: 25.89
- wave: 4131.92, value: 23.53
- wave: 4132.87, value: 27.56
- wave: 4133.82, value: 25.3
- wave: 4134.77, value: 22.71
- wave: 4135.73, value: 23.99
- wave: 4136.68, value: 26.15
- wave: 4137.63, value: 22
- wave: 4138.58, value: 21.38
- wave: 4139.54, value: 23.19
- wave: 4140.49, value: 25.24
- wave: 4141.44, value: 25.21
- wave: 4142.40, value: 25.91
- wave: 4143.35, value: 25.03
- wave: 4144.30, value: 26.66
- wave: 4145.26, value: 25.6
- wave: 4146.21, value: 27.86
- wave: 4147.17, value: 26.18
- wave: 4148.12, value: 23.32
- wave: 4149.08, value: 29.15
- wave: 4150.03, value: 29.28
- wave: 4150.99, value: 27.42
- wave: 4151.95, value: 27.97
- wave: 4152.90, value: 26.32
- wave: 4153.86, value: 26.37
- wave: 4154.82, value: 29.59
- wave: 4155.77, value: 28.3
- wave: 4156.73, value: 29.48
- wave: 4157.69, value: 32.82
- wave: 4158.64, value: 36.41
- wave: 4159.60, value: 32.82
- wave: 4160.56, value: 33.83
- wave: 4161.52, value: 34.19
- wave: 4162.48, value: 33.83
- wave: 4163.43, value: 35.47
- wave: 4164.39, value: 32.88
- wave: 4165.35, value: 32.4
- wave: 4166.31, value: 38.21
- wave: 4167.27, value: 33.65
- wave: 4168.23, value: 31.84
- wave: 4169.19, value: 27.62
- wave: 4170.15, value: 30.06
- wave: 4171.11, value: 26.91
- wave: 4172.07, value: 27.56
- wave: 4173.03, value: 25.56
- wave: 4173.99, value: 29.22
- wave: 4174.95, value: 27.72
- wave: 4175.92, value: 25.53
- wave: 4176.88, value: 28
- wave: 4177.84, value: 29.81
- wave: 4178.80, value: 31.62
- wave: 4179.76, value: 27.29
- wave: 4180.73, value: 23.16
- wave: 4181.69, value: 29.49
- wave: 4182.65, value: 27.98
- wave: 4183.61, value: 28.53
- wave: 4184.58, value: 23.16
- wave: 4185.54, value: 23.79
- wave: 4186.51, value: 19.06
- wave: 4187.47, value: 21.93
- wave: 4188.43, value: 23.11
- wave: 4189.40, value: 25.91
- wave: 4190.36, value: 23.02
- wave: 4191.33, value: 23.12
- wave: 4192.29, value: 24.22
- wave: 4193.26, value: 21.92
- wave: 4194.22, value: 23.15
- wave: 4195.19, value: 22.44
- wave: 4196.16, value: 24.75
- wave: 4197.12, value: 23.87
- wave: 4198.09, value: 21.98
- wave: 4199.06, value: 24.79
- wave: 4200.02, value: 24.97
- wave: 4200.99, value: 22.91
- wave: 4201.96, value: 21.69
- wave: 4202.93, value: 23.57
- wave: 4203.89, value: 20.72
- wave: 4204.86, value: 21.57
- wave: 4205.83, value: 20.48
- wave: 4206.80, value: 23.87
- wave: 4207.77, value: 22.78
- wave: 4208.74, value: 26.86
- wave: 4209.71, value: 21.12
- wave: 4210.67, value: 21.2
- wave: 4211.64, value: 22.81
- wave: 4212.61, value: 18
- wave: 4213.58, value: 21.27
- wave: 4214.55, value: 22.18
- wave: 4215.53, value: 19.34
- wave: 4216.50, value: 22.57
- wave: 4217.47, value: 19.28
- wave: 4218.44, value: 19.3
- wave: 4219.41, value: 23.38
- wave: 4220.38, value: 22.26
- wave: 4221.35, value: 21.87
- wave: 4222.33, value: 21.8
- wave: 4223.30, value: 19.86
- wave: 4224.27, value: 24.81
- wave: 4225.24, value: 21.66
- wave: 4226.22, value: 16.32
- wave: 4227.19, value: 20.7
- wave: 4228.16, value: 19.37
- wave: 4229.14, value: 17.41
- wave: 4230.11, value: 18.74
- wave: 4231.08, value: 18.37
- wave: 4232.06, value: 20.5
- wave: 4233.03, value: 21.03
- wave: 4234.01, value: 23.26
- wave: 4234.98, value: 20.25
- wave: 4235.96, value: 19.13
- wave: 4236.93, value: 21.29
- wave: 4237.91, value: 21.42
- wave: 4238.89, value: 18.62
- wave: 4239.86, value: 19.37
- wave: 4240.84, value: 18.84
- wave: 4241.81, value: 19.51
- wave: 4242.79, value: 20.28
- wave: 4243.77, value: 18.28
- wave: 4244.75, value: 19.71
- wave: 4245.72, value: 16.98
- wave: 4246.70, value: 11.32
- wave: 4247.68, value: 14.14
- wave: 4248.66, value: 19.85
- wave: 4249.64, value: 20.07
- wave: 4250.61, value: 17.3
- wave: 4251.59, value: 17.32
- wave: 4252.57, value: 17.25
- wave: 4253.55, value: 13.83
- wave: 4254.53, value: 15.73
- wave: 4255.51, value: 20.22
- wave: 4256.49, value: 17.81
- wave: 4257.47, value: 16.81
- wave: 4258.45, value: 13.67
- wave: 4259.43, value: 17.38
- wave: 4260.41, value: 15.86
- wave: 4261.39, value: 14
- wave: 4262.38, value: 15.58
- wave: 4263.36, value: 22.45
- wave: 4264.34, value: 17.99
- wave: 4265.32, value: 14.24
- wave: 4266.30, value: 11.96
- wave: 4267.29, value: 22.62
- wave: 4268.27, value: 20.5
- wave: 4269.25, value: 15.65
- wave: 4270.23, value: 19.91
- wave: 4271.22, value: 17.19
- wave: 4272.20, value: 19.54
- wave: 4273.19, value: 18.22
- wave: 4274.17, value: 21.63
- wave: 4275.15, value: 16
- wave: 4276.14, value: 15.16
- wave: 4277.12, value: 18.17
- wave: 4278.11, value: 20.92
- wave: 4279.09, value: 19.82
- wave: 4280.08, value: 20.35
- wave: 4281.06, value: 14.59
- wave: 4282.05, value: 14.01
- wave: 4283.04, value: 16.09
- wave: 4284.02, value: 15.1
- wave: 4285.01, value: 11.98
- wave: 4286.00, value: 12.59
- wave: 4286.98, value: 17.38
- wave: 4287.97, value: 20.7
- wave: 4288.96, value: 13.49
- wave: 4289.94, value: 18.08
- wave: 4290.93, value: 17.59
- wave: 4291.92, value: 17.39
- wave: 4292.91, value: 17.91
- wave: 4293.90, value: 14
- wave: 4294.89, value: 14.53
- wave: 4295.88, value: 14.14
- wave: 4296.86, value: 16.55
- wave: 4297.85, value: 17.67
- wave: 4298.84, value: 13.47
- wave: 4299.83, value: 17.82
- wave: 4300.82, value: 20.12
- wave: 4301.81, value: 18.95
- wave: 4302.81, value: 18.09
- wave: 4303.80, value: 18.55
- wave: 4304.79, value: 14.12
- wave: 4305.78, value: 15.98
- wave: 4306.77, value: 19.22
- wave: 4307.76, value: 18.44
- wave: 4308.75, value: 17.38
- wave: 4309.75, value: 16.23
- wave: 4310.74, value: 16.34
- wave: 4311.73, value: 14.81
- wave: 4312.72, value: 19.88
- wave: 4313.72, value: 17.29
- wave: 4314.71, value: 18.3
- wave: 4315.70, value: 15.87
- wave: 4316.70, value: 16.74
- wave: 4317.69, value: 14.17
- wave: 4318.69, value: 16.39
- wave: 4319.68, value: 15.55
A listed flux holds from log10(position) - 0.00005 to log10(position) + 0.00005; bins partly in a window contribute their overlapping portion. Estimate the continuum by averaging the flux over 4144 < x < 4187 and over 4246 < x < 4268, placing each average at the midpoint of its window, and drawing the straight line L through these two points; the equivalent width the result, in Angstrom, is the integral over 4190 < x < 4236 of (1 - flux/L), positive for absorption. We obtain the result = 1.8 Angstrom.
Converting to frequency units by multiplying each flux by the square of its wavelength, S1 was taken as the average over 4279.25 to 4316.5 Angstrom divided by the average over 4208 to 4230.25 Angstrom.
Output 0.8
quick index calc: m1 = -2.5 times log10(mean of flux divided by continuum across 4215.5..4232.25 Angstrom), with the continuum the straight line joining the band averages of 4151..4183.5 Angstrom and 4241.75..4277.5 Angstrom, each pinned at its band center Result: 0.09 mag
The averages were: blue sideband 30.1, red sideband 17.4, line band 20.5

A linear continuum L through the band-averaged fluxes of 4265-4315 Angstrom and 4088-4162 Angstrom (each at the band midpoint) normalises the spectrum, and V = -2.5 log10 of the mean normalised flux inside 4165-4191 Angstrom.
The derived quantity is -0.24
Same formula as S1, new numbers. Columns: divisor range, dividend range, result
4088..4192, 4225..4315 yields 0.74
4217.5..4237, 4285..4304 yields 0.84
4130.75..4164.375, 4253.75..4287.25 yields 0.65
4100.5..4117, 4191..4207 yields 1.08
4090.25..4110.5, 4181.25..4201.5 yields 1.17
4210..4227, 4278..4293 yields 0.81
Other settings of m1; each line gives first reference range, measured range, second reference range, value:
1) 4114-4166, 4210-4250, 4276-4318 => 0.05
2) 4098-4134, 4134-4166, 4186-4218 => -0.24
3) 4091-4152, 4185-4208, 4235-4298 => -0.14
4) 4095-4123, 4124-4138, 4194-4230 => -0.12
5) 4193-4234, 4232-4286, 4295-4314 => 0.09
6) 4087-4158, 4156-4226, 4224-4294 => -0.23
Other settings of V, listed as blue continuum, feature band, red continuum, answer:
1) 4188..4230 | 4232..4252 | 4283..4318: 0.06 mag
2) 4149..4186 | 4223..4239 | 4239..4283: 0.06 mag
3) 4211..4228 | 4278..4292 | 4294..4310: 0.08 mag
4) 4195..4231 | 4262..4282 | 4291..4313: 0.03 mag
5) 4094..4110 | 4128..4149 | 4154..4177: 0.10 mag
